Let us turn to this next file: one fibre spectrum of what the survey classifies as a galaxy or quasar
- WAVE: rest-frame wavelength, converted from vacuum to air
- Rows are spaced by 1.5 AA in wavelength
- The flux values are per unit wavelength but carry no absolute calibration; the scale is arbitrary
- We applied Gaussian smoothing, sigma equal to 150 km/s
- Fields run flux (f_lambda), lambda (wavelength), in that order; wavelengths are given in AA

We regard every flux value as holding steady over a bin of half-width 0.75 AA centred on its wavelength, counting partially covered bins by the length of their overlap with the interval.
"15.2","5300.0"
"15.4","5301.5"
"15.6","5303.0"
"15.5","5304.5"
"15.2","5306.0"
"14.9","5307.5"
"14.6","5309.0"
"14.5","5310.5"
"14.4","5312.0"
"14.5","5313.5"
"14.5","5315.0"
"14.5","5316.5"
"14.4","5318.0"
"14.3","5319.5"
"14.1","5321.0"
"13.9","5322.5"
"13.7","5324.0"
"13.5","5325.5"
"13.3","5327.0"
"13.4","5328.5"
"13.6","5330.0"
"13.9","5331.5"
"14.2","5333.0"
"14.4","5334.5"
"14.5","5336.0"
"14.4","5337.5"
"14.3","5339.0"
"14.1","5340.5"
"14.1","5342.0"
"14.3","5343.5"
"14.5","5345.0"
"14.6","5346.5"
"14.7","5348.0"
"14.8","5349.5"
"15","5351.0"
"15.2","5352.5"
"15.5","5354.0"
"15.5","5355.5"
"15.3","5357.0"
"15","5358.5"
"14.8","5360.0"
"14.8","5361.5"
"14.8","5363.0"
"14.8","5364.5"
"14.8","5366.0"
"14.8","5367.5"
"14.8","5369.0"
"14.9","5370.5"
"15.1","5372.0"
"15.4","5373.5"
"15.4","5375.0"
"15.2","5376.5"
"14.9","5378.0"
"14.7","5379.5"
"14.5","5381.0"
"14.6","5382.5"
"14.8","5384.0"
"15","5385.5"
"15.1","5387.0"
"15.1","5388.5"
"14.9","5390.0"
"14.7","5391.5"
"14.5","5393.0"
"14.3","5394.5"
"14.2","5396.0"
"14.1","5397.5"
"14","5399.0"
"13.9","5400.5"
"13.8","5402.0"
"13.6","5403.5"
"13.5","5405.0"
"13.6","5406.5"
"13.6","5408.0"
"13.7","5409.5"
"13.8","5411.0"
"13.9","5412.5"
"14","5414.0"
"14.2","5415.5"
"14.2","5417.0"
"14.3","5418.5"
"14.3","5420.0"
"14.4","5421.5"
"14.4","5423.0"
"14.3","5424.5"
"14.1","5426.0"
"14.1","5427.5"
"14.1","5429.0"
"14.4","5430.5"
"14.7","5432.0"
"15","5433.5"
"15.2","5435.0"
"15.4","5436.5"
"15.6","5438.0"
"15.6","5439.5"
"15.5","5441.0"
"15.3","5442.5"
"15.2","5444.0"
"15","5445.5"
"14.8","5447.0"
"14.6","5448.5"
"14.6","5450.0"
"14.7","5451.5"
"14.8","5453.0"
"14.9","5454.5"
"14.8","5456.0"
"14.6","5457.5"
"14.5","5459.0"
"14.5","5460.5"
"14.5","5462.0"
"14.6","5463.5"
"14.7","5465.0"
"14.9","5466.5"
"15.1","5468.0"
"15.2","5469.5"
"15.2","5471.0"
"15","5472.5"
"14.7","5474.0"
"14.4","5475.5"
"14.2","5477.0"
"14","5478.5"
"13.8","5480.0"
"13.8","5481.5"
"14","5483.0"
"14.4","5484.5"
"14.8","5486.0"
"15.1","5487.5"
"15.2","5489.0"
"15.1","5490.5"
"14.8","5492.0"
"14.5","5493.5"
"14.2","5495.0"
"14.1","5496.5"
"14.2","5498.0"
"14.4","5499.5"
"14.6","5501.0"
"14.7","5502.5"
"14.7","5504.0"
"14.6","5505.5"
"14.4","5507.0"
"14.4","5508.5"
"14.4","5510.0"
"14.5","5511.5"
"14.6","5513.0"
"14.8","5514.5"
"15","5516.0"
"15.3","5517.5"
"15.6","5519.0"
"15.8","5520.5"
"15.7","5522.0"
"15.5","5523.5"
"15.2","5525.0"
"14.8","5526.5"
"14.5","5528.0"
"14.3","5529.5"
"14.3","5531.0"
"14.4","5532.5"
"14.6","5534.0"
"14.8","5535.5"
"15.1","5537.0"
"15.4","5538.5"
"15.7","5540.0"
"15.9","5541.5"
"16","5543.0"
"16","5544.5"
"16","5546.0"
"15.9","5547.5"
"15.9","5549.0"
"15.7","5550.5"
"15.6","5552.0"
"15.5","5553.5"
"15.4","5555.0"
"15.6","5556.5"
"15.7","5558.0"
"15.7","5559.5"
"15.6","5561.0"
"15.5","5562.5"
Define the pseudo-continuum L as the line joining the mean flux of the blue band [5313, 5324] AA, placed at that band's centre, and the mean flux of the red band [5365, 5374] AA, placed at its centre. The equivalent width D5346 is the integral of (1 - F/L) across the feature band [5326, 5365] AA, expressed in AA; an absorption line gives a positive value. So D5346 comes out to 0.3 AA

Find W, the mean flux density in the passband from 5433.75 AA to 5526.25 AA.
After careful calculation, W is 14.8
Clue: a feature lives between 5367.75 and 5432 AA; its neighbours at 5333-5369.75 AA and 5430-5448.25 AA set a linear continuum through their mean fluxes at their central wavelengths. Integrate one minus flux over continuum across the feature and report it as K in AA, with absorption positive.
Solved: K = 2.39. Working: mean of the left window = 14.7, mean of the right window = 15.1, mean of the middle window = 14.4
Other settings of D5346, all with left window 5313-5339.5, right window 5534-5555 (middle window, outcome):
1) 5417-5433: 0.5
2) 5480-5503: 1.1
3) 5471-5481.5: 0.5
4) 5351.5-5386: -1.5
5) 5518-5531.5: 0.3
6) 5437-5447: -0.3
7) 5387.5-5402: 0.2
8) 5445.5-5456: 0.1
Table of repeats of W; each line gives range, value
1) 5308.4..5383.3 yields 14.6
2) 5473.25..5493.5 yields 14.5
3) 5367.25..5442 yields 14.5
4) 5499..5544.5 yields 15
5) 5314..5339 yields 14.1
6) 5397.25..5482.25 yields 14.5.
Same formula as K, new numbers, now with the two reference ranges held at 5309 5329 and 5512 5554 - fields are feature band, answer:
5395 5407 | 0.58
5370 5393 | -0.78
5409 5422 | 0.48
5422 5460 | -0.08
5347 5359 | -0.69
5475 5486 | 0.63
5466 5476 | 0.00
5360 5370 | -0.31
